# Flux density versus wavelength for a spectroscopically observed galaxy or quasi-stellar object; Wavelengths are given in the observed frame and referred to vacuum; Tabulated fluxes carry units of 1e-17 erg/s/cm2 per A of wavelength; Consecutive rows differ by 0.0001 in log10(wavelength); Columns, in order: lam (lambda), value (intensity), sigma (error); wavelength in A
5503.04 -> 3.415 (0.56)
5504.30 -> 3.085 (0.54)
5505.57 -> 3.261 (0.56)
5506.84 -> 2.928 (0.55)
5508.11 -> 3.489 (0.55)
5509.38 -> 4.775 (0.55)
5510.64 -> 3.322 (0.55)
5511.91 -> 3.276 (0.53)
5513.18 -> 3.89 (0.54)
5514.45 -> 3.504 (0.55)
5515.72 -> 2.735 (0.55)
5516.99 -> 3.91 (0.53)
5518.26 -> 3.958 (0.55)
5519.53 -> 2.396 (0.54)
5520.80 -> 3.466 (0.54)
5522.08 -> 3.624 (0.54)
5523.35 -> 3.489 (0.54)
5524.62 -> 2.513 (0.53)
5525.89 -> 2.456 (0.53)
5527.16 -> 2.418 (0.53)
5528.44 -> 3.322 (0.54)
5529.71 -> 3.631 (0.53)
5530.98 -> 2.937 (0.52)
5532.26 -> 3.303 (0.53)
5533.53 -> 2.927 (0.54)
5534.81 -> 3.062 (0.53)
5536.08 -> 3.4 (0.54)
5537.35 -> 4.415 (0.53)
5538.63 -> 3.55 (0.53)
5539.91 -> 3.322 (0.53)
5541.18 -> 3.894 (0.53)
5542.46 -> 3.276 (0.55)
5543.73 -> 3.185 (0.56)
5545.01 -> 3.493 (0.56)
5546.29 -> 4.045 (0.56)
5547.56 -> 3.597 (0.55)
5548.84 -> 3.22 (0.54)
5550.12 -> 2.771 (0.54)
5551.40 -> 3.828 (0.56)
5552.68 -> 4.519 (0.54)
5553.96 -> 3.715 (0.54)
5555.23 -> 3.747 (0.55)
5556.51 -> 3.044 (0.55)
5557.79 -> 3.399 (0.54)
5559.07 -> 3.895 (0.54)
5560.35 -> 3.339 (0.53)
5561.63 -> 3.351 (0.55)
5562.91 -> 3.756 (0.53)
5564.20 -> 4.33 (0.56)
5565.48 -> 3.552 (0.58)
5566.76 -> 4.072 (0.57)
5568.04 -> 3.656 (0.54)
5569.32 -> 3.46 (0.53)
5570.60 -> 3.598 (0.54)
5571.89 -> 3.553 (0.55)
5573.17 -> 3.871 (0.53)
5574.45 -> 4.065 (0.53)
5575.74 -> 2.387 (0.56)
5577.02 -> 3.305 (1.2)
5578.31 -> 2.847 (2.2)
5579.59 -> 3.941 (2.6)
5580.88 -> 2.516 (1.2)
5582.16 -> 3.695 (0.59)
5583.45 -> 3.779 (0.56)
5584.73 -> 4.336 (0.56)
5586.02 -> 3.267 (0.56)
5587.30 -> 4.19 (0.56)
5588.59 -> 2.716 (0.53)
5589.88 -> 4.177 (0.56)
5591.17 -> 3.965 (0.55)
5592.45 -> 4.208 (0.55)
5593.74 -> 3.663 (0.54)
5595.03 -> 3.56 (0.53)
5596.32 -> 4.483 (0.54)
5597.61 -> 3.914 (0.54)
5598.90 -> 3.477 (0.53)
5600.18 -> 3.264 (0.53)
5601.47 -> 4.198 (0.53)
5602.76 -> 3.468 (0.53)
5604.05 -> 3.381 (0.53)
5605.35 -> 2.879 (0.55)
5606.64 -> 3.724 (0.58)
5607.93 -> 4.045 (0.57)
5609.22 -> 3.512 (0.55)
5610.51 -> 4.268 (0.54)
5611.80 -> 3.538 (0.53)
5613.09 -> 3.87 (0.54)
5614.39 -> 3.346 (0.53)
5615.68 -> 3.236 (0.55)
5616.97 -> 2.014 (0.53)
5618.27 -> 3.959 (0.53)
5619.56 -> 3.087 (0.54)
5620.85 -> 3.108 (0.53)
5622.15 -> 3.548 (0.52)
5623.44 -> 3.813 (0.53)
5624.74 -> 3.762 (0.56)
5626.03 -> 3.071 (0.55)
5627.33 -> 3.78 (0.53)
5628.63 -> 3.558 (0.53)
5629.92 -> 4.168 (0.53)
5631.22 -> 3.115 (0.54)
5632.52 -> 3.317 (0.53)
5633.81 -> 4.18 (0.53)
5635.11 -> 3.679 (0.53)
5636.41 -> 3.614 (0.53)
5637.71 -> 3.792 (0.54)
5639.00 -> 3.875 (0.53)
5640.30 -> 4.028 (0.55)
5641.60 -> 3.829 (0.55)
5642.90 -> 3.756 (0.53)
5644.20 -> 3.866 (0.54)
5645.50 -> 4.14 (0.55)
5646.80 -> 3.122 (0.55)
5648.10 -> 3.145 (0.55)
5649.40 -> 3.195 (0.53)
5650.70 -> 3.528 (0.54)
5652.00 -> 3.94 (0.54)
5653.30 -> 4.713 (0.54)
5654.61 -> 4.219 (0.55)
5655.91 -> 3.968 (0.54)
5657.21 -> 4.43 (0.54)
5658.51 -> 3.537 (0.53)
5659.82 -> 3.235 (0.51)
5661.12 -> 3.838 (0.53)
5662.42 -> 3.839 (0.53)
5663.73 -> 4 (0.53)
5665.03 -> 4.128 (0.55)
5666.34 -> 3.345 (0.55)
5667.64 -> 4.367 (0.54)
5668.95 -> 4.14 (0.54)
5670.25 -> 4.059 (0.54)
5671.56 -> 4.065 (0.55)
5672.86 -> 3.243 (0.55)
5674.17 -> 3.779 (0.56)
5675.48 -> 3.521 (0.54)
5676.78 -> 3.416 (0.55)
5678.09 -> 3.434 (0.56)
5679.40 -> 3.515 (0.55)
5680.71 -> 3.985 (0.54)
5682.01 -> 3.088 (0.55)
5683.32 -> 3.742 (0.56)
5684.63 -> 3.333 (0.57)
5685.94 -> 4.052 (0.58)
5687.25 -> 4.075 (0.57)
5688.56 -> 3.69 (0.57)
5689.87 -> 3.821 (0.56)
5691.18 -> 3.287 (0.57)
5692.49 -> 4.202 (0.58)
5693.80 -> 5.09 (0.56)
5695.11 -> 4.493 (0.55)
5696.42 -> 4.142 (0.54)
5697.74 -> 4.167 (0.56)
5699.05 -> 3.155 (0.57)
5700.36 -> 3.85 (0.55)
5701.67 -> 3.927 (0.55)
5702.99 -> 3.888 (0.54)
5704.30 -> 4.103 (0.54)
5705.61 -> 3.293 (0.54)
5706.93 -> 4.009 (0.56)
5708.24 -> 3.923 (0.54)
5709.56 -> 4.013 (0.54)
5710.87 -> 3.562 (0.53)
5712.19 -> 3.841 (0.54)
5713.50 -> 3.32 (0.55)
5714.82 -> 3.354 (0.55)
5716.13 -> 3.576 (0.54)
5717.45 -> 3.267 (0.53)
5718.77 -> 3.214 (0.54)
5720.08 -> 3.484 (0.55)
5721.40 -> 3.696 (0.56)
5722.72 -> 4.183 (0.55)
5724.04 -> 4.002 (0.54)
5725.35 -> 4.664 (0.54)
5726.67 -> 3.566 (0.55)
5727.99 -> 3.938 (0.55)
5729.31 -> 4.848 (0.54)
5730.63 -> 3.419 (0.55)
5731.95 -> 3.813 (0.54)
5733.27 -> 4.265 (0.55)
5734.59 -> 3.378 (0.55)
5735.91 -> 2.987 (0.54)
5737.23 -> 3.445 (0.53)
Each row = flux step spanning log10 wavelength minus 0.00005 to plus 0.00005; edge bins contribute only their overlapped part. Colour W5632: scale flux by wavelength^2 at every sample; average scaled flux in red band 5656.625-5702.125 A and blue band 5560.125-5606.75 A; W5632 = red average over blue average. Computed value 1.09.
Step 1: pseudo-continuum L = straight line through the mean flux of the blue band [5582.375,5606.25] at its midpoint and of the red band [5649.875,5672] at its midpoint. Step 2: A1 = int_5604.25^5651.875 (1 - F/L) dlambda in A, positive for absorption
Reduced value 3.30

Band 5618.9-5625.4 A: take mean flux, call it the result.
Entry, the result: 3.47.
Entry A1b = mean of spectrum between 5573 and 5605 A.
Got 3.62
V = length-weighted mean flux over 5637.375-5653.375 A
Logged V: 3.73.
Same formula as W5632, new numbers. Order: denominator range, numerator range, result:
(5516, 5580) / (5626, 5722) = 1.14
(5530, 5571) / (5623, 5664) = 1.09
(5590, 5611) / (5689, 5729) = 1.06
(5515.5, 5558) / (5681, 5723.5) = 1.19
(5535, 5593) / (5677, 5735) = 1.11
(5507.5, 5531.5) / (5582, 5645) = 1.14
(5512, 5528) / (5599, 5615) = 1.17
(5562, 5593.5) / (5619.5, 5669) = 1.05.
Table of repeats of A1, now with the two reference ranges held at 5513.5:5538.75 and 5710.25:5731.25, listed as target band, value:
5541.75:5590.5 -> -3.1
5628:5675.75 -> -3.0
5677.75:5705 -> -1.4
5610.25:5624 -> 0.3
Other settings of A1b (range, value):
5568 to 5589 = 3.48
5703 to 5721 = 3.62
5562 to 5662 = 3.65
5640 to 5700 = 3.82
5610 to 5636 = 3.52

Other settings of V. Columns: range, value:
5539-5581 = 3.54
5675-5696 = 3.8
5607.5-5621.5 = 3.44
